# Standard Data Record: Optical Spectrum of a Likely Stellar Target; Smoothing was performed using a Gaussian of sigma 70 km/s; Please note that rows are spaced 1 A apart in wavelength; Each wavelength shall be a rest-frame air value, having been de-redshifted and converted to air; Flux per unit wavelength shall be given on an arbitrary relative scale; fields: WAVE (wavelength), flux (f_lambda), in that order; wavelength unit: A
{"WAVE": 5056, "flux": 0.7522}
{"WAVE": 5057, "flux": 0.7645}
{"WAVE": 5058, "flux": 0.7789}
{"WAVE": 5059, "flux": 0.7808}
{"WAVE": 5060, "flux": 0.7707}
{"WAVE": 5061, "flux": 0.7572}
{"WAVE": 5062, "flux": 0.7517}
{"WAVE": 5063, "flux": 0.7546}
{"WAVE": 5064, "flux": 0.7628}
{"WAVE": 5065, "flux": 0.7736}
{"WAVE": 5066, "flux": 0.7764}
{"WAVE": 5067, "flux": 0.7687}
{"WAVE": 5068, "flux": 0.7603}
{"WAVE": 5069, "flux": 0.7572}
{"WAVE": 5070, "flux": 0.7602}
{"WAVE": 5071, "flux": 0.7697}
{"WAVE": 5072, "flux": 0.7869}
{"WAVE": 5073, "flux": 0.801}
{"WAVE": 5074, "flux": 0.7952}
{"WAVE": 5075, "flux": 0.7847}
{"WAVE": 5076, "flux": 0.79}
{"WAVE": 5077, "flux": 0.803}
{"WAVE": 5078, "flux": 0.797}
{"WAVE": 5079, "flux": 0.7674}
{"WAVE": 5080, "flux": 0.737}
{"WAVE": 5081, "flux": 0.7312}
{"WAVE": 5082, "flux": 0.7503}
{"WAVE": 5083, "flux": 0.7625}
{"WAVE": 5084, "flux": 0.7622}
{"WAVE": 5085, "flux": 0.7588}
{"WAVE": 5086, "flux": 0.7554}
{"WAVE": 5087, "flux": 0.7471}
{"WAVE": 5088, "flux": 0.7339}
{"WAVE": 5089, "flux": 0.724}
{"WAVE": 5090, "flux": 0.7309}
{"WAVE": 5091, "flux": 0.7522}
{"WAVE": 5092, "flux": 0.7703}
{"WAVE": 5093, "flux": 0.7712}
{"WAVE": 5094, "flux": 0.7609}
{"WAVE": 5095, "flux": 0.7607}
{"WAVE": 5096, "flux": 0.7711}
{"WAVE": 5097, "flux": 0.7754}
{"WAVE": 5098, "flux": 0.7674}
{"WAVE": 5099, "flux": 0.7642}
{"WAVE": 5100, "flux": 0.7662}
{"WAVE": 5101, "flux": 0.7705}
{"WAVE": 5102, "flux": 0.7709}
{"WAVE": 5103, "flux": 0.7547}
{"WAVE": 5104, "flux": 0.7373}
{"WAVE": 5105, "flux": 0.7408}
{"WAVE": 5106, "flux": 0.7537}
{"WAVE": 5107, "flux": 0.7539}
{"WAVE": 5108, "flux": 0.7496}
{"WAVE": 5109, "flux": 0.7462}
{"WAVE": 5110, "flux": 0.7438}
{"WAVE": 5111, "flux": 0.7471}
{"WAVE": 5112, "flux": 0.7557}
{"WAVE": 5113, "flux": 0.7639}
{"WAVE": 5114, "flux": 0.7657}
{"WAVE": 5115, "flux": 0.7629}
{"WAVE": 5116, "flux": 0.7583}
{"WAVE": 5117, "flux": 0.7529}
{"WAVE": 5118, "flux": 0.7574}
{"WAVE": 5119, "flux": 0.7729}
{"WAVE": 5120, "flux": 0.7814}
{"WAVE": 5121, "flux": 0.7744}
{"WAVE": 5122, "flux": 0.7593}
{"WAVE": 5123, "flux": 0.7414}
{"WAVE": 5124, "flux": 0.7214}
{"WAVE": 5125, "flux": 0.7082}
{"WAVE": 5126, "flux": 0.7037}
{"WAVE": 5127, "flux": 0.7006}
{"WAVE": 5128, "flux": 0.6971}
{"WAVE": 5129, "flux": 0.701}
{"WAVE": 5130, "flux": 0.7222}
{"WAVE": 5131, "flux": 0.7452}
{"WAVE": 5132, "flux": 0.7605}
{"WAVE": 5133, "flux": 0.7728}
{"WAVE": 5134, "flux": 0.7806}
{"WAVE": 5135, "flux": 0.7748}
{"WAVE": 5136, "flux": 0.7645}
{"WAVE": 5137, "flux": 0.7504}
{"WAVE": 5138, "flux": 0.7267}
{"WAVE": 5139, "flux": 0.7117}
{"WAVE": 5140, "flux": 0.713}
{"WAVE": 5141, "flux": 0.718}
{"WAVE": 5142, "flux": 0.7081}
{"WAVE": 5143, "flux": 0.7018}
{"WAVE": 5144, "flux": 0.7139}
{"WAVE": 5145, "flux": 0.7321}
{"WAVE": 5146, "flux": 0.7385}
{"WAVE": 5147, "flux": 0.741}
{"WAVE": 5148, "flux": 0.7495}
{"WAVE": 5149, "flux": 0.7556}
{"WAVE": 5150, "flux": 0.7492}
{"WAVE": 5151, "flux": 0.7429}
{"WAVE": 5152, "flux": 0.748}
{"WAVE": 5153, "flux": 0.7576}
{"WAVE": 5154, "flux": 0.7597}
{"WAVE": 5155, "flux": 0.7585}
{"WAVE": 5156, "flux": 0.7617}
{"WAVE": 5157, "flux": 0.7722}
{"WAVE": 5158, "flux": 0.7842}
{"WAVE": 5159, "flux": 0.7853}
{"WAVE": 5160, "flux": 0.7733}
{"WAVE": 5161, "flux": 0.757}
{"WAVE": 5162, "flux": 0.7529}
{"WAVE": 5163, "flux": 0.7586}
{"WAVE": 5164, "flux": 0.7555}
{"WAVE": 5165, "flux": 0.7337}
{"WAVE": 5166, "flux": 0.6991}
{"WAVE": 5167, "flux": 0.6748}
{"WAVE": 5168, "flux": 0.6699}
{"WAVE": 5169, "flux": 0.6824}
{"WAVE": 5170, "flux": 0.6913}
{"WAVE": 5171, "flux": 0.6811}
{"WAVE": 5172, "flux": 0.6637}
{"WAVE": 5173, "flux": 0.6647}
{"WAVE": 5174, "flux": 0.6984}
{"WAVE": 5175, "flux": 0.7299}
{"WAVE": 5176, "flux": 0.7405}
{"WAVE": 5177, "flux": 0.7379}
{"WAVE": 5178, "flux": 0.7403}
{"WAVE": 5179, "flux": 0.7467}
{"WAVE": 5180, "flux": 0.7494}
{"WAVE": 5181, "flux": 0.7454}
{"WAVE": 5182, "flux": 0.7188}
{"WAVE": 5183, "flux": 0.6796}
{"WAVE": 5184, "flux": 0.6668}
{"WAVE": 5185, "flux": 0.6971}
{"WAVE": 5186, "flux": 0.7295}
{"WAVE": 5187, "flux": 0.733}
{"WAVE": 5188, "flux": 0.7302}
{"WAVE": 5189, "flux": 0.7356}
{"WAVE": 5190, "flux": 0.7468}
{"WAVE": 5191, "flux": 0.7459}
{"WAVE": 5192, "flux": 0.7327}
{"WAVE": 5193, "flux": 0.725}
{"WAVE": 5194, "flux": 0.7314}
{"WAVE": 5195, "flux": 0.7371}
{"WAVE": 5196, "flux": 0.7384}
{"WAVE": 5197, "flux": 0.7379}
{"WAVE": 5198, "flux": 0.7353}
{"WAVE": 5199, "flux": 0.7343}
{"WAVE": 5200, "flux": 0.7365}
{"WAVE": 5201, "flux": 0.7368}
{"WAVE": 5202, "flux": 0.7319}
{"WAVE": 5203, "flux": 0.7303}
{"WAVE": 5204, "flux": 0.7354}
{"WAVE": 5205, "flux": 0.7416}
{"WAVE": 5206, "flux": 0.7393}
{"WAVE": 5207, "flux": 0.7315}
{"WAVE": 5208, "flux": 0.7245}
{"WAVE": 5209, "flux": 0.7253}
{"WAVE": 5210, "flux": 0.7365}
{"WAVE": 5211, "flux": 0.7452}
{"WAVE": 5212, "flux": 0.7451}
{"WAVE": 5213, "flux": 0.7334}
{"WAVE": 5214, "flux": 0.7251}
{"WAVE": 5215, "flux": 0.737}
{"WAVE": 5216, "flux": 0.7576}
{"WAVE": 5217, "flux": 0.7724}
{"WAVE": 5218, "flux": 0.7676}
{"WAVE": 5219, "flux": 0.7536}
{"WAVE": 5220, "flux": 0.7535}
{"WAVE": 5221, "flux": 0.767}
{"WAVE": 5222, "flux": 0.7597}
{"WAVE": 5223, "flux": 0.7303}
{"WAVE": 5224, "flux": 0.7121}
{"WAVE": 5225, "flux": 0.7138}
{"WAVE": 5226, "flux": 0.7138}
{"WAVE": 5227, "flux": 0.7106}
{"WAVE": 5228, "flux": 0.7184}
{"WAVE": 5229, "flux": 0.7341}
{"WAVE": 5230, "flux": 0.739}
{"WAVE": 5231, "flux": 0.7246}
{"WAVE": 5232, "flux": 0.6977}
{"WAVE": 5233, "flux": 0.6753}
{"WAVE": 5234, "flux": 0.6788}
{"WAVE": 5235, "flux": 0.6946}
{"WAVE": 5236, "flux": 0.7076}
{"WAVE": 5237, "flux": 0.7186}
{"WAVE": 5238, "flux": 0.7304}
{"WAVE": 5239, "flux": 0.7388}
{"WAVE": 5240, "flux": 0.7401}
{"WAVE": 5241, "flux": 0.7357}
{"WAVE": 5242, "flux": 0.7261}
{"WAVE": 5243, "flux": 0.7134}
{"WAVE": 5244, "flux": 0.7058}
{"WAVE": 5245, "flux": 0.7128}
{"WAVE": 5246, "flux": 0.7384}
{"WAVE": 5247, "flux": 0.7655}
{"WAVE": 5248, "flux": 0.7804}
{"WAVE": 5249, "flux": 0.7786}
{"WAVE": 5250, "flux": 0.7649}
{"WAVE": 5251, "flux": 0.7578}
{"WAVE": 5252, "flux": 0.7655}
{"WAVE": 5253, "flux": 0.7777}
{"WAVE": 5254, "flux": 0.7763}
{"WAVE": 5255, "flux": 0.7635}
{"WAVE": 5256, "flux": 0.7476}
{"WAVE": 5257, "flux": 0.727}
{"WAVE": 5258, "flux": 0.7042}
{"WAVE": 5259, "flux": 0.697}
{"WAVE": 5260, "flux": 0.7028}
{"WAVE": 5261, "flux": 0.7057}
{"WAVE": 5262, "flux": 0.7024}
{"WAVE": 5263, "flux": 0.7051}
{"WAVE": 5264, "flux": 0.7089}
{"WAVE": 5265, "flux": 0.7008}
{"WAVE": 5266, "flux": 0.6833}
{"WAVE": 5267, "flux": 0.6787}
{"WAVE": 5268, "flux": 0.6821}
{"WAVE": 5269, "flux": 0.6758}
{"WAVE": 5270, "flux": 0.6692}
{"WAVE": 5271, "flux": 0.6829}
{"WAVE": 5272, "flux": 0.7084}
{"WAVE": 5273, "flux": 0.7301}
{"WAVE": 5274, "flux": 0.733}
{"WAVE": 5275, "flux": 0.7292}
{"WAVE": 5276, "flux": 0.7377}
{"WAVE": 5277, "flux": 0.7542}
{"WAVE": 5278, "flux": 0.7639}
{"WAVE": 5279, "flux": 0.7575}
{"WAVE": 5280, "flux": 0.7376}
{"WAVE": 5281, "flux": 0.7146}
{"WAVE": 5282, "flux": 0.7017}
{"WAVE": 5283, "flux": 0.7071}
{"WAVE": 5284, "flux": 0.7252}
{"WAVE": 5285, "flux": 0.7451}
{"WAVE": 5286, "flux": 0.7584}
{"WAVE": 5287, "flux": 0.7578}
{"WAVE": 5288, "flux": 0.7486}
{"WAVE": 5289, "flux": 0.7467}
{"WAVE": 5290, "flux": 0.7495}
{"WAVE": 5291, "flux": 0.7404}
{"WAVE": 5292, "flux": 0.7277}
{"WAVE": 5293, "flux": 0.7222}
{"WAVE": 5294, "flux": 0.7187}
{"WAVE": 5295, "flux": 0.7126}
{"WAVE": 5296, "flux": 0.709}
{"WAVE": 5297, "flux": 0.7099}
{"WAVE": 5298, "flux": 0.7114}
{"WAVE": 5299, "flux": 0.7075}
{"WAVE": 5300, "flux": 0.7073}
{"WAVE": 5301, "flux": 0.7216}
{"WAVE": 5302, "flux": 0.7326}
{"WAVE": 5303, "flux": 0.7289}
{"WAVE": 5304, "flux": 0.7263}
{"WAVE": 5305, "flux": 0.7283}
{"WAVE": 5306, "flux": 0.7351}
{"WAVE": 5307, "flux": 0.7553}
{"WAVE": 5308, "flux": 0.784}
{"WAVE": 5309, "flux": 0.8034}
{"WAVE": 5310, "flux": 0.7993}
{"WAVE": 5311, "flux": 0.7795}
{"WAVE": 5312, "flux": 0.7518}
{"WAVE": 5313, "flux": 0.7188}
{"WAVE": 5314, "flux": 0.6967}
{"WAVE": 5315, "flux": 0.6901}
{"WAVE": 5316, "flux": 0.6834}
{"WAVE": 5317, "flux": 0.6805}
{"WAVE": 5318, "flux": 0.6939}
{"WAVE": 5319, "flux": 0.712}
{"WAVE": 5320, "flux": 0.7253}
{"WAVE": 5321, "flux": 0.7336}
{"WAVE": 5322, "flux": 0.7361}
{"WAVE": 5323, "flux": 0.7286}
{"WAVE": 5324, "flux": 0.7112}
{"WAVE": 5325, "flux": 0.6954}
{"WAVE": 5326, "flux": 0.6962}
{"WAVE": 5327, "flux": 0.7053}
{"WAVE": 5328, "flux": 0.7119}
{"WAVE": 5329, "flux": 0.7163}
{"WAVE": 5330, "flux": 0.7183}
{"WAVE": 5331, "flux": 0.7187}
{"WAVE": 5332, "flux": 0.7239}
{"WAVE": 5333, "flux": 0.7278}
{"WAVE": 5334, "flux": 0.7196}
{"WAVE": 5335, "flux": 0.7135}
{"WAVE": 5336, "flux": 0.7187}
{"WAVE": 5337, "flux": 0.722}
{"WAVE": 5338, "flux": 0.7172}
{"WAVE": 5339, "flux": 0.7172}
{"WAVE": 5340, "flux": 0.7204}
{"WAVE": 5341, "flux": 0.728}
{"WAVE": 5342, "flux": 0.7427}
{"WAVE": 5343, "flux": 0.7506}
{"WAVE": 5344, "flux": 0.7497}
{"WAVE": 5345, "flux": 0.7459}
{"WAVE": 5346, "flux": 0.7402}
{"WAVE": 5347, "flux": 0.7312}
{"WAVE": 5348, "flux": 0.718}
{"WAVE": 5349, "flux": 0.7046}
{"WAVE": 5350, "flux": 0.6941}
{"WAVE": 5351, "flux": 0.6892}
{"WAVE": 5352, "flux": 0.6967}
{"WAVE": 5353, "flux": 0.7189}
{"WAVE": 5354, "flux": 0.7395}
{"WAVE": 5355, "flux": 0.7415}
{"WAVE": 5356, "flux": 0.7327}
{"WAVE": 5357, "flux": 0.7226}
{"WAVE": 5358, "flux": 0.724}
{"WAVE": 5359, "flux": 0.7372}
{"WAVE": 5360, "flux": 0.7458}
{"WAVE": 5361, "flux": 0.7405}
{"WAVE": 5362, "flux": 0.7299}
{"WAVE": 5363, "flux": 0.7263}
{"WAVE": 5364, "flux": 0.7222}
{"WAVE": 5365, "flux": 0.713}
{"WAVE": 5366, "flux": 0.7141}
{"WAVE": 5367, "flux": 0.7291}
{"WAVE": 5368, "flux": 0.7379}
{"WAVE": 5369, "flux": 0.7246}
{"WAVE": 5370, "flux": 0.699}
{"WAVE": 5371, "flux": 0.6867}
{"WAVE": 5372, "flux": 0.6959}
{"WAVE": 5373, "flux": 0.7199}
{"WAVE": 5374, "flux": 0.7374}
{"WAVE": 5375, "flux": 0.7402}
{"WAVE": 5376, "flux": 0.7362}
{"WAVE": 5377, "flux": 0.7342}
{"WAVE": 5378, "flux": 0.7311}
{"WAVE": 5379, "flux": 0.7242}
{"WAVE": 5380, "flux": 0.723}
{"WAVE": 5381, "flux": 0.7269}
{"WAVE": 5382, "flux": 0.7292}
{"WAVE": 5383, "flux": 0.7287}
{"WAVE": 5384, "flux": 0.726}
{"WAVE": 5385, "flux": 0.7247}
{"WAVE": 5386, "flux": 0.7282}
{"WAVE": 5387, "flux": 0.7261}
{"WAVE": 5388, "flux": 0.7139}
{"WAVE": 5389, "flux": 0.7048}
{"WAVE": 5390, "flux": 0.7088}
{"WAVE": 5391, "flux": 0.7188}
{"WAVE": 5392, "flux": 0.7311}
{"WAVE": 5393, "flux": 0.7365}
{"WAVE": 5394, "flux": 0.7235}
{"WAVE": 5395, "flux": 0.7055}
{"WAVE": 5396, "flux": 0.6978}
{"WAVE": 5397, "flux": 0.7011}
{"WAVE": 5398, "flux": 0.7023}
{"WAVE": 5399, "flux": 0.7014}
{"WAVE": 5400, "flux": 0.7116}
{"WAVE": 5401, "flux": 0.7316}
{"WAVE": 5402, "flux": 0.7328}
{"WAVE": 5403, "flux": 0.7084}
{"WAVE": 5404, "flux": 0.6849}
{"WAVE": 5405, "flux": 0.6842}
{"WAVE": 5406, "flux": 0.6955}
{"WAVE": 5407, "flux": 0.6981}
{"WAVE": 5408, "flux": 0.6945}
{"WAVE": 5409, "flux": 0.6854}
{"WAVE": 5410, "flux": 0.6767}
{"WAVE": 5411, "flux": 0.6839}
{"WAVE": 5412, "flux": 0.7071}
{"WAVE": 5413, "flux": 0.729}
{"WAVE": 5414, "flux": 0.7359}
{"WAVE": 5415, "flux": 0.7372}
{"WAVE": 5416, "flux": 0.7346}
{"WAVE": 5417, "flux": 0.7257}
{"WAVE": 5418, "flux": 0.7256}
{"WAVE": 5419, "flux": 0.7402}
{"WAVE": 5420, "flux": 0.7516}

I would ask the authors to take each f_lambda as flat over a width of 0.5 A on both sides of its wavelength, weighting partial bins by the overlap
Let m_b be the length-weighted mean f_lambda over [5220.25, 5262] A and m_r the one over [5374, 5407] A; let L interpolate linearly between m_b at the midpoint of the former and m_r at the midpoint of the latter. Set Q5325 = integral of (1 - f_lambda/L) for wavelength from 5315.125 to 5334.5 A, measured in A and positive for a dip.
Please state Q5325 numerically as 0.3 A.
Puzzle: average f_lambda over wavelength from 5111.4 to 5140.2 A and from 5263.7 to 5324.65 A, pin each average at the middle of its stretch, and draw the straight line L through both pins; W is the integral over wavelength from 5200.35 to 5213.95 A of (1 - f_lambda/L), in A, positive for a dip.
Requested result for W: 0.0 A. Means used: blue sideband 0.745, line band 0.735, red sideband 0.725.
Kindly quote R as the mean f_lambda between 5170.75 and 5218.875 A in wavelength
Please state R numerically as 0.73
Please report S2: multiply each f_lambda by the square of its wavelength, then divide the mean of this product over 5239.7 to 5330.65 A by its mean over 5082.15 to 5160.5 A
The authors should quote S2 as 1.03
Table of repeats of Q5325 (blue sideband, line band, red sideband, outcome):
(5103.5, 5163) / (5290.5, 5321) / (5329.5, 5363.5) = 0.10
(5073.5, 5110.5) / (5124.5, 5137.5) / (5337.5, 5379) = 0.30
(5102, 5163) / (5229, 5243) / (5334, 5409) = 0.36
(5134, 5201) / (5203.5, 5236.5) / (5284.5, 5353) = -0.03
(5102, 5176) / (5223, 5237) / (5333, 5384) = 0.43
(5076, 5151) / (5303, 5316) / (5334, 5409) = -0.31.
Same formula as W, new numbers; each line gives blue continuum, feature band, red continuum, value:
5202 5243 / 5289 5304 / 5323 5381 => 0.1 A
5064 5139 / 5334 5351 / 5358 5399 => 0.0 A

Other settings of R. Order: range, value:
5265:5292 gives 0.723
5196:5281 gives 0.729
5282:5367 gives 0.726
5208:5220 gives 0.745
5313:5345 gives 0.717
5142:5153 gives 0.737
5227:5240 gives 0.714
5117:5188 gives 0.733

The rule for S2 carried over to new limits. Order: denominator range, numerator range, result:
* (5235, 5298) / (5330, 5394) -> 1.03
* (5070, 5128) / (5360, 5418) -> 1.06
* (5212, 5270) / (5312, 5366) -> 1.03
